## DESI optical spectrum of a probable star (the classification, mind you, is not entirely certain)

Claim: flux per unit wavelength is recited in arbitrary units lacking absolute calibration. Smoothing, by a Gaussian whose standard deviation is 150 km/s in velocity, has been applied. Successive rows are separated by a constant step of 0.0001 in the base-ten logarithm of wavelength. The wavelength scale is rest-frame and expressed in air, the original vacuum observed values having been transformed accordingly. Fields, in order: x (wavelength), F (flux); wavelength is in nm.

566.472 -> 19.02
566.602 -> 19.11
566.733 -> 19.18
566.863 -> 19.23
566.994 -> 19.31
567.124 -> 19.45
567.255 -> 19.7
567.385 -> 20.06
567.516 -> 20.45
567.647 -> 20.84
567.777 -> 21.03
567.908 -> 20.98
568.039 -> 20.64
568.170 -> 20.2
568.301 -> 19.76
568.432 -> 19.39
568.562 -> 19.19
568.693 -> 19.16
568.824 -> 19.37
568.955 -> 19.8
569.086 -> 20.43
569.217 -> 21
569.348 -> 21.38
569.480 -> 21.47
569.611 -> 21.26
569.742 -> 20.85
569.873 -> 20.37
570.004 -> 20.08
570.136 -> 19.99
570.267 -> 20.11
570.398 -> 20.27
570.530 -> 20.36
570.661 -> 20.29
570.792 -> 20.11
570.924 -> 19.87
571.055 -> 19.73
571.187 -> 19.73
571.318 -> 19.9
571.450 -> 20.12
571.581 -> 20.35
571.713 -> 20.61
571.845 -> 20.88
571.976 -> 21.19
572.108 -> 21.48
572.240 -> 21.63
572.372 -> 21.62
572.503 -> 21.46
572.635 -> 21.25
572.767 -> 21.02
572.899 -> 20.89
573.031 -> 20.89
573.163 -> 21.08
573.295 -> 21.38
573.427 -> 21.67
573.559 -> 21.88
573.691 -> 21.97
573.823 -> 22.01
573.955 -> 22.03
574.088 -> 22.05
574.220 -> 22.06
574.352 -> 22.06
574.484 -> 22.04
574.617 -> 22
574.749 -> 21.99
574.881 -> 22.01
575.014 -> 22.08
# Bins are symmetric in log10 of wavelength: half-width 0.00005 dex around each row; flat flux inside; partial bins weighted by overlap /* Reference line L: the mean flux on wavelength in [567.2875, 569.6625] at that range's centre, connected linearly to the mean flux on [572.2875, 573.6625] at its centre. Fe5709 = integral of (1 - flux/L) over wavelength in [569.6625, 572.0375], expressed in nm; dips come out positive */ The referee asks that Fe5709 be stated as 0.07 nm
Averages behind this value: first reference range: 20.3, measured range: 20.3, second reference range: 21.3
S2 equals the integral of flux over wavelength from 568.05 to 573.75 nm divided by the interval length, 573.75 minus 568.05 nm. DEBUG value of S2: 20.6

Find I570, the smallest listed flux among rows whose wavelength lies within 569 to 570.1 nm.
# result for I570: 20.08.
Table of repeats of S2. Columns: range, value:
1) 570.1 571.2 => 20.1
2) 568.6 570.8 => 20.4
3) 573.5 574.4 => 22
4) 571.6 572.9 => 21.2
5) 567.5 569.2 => 20.1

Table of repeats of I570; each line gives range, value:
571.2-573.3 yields 19.9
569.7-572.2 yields 19.73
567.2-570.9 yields 19.16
